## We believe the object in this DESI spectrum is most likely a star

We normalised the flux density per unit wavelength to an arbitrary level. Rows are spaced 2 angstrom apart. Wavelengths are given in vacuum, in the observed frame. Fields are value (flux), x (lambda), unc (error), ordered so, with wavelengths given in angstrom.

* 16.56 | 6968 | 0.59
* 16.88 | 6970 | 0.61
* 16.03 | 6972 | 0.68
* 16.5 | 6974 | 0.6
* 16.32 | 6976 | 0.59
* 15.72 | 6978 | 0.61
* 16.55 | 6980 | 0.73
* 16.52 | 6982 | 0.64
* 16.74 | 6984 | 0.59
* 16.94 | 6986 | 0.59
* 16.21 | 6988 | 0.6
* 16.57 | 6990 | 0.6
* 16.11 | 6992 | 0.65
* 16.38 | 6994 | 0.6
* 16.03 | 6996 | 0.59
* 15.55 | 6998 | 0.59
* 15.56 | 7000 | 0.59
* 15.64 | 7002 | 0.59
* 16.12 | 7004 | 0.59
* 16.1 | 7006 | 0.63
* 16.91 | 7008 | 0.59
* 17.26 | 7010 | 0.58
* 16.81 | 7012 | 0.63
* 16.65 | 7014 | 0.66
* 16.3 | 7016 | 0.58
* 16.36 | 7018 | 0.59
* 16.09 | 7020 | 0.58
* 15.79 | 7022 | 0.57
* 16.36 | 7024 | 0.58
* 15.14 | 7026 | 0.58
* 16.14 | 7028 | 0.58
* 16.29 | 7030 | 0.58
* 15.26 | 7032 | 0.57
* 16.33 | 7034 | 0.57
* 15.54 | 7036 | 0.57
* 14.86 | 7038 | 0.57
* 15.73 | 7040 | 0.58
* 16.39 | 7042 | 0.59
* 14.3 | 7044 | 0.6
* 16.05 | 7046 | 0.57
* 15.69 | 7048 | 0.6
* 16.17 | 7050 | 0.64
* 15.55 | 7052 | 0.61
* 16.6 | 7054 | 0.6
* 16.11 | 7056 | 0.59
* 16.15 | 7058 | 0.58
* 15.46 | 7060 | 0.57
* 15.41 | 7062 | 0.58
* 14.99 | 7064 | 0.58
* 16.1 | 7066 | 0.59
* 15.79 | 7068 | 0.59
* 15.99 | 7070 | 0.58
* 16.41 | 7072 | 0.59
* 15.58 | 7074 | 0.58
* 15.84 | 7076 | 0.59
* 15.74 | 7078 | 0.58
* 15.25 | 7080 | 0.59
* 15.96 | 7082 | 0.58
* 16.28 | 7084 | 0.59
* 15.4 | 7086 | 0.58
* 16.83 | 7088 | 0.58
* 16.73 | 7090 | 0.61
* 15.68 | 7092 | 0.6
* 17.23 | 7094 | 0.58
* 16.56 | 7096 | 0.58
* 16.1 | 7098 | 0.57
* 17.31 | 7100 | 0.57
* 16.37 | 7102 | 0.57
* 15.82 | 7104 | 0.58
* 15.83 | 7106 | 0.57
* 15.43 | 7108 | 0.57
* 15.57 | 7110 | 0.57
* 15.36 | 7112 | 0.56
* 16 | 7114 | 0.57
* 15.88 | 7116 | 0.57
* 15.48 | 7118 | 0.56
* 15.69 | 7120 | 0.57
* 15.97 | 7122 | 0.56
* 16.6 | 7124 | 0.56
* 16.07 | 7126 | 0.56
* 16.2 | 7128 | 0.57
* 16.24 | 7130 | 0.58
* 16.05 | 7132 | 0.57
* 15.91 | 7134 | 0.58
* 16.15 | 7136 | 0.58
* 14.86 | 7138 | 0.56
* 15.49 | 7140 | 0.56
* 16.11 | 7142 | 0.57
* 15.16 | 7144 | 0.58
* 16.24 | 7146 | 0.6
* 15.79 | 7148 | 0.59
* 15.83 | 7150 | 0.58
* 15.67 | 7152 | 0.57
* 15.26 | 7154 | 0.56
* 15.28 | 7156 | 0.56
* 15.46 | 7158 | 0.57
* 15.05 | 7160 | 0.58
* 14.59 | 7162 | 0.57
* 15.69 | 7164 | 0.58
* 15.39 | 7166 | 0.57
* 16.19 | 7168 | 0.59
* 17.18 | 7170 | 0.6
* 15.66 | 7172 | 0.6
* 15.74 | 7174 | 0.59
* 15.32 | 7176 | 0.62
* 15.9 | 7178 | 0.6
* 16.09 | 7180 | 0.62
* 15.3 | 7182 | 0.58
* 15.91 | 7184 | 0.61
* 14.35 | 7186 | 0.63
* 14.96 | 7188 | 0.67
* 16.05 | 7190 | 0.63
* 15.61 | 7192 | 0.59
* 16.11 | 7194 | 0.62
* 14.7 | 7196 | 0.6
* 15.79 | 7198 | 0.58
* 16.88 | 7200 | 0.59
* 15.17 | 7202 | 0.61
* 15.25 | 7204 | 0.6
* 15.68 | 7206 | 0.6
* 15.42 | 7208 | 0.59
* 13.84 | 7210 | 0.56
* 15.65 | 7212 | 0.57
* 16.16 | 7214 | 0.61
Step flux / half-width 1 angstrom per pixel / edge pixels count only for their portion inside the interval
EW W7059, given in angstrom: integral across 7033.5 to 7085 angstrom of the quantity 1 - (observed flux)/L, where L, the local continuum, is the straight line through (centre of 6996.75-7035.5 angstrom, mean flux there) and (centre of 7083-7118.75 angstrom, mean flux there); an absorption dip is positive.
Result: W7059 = 1.1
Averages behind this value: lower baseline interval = 16.1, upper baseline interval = 16.1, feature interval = 15.8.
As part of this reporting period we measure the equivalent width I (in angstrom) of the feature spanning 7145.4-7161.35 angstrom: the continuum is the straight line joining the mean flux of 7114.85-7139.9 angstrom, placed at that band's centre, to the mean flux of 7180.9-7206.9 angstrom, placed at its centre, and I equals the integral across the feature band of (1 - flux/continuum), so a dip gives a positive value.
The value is 0.2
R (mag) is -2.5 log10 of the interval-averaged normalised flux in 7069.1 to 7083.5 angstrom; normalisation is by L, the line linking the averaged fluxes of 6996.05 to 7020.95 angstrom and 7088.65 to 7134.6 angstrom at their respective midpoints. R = 0.022 mag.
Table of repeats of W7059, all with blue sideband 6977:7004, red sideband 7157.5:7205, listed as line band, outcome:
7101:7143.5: -0.2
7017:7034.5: 0.1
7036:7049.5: 0.4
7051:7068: 0.2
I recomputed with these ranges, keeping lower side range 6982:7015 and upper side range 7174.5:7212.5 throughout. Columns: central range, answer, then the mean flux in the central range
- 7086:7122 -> -0.5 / 16.1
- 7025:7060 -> 0.8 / 15.8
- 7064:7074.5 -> 0.1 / 15.9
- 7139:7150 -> 0.0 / 15.8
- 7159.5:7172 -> -0.1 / 15.7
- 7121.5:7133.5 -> -0.3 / 16.2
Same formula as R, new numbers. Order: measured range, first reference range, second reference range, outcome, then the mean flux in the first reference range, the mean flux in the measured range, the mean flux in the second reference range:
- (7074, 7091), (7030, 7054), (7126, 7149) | -0.015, 15.7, 16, 15.8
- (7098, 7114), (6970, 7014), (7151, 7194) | -0.008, 16.3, 16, 15.6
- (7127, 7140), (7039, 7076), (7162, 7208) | -0.011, 15.8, 15.9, 15.6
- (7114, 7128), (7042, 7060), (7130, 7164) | -0.022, 15.8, 16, 15.6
